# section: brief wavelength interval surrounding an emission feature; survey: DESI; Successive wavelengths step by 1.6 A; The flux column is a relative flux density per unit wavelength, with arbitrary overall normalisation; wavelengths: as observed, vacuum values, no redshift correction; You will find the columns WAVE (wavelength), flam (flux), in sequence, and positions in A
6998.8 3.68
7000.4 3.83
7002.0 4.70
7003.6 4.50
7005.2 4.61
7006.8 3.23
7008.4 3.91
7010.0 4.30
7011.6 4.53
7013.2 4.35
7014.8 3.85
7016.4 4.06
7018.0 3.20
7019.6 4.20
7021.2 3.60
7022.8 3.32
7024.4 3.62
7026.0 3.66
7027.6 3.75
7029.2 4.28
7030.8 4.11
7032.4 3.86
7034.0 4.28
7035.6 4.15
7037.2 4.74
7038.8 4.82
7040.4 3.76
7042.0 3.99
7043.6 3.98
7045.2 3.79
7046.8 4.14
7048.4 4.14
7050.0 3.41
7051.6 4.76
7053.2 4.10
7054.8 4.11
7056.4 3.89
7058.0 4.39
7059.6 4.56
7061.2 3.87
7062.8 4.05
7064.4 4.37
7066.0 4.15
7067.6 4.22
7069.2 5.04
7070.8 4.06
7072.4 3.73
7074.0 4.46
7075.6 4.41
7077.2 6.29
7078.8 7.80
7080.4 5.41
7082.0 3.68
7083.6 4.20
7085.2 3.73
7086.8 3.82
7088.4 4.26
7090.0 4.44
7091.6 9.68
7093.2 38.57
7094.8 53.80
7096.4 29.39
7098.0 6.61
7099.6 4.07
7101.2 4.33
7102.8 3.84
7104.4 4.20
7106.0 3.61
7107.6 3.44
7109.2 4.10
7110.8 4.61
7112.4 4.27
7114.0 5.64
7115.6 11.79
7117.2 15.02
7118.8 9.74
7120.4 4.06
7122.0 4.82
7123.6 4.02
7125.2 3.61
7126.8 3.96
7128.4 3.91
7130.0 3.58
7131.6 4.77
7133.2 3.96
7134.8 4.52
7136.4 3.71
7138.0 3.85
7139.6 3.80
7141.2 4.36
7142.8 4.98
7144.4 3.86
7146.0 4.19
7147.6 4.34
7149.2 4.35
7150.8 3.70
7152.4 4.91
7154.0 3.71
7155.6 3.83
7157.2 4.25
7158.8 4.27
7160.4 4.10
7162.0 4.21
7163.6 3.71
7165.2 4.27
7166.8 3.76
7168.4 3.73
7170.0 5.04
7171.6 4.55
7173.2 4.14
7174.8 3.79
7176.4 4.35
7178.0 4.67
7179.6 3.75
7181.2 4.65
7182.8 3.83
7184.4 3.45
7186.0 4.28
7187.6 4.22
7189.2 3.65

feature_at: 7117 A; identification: [N II]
